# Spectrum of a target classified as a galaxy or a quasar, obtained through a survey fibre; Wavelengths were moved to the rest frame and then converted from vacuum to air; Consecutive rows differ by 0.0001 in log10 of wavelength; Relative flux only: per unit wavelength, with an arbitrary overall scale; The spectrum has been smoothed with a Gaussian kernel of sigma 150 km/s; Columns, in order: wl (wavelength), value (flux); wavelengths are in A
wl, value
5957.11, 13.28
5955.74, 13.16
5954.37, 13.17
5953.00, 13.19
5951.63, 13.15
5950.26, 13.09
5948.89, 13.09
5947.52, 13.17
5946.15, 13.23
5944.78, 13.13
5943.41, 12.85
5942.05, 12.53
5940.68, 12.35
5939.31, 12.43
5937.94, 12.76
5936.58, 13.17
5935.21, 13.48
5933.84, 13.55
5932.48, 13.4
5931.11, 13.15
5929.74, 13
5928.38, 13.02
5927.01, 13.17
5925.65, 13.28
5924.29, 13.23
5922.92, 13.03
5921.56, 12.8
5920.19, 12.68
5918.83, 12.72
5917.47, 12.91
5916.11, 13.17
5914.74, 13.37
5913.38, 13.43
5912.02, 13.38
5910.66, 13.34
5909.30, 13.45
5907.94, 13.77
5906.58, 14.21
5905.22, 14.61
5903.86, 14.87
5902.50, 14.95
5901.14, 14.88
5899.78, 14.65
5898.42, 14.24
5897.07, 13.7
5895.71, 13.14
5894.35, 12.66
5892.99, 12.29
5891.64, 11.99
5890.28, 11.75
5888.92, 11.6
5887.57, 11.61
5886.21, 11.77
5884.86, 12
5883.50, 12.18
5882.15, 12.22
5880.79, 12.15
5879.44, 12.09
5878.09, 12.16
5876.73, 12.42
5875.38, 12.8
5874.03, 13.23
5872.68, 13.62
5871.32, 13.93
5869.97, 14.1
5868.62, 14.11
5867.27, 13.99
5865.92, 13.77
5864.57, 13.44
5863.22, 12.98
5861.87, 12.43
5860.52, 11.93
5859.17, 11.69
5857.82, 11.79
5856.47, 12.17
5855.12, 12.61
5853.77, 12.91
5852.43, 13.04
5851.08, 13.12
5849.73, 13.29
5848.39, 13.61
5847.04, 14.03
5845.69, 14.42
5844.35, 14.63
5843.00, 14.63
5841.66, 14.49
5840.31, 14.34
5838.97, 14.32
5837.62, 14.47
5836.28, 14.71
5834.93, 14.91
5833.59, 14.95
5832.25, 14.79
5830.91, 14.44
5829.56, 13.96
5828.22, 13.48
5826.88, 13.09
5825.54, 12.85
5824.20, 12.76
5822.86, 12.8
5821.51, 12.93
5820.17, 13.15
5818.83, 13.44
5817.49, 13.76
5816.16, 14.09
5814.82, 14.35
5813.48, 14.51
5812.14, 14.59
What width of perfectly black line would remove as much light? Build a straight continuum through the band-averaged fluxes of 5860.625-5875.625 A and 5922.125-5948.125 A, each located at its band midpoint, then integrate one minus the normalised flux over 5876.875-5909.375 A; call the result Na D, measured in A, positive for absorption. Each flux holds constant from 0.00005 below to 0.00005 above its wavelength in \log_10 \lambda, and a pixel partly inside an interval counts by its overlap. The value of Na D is 0.7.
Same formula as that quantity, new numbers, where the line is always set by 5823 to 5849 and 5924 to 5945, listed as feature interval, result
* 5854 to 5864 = 1.15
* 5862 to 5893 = 2.18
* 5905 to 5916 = -0.27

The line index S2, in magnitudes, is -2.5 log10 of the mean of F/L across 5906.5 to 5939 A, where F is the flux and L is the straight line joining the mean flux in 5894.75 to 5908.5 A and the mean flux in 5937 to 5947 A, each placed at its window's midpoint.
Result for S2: 0.02 mag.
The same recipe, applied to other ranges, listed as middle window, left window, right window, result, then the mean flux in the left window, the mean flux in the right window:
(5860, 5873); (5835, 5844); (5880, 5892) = -0.04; 14.5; 11.9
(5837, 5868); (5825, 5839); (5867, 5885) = 0.02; 14.2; 12.9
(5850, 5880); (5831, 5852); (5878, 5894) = 0.01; 14.3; 12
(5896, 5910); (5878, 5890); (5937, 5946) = -0.17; 12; 12.7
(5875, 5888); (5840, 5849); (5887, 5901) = 0.09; 14.3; 12.9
